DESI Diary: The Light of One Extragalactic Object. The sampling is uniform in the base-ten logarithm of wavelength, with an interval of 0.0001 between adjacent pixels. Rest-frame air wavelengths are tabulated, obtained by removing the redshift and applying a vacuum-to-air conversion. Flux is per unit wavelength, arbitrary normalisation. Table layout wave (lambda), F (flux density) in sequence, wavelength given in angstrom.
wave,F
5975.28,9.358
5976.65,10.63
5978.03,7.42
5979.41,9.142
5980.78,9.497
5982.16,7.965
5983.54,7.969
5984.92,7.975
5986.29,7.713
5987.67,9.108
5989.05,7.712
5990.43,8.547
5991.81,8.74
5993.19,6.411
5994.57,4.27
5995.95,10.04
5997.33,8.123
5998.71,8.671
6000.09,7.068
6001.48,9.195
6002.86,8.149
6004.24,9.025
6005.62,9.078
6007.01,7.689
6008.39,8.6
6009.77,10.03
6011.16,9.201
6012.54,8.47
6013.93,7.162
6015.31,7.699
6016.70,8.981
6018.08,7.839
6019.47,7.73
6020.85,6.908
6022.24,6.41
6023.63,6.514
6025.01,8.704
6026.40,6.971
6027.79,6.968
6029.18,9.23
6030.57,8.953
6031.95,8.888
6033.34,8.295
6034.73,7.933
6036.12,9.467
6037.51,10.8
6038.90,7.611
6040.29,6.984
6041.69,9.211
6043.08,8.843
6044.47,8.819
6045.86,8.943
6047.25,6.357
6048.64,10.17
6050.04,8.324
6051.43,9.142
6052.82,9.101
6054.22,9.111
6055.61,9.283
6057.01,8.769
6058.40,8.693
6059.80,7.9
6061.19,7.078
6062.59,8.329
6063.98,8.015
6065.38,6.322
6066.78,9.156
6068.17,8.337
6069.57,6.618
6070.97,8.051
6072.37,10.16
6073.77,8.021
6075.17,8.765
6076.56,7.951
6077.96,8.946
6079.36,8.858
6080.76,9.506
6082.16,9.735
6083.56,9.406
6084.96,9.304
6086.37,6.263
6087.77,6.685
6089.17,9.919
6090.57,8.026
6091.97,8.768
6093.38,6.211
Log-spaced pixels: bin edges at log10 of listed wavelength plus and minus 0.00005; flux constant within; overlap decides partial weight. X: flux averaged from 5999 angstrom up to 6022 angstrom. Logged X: 8.27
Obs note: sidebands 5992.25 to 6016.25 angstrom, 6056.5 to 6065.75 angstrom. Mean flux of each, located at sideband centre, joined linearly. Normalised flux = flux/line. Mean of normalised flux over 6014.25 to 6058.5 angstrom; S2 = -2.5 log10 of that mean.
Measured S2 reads -0.04 mag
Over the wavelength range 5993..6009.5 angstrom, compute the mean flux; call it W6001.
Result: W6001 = 8.13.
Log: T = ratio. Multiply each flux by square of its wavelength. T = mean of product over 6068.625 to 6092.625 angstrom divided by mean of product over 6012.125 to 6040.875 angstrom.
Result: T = 1.08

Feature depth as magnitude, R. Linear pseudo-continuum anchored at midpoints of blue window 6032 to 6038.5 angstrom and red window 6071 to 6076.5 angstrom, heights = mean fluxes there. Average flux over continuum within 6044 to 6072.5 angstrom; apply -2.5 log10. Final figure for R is 0.062 mag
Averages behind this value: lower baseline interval 9.03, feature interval 8.37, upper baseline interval 8.76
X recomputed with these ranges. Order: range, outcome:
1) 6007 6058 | 8.39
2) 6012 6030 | 7.66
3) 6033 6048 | 8.49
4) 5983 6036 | 8.09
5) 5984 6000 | 7.91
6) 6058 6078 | 8.12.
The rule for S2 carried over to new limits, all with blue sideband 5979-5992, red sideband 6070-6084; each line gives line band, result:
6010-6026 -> 0.099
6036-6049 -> 0.007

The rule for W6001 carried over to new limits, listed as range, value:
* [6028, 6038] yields 8.95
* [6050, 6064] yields 8.56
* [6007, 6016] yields 8.47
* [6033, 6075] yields 8.46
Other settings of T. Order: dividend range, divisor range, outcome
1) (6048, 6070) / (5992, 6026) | 1.07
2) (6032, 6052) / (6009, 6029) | 1.11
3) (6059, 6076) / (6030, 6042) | 0.94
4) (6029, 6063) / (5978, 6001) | 1.09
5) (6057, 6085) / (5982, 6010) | 1.06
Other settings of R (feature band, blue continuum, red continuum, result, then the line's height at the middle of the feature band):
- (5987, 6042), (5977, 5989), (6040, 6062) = 0.038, 8.47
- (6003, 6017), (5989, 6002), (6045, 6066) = -0.075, 7.99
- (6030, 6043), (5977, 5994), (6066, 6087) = -0.033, 8.43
